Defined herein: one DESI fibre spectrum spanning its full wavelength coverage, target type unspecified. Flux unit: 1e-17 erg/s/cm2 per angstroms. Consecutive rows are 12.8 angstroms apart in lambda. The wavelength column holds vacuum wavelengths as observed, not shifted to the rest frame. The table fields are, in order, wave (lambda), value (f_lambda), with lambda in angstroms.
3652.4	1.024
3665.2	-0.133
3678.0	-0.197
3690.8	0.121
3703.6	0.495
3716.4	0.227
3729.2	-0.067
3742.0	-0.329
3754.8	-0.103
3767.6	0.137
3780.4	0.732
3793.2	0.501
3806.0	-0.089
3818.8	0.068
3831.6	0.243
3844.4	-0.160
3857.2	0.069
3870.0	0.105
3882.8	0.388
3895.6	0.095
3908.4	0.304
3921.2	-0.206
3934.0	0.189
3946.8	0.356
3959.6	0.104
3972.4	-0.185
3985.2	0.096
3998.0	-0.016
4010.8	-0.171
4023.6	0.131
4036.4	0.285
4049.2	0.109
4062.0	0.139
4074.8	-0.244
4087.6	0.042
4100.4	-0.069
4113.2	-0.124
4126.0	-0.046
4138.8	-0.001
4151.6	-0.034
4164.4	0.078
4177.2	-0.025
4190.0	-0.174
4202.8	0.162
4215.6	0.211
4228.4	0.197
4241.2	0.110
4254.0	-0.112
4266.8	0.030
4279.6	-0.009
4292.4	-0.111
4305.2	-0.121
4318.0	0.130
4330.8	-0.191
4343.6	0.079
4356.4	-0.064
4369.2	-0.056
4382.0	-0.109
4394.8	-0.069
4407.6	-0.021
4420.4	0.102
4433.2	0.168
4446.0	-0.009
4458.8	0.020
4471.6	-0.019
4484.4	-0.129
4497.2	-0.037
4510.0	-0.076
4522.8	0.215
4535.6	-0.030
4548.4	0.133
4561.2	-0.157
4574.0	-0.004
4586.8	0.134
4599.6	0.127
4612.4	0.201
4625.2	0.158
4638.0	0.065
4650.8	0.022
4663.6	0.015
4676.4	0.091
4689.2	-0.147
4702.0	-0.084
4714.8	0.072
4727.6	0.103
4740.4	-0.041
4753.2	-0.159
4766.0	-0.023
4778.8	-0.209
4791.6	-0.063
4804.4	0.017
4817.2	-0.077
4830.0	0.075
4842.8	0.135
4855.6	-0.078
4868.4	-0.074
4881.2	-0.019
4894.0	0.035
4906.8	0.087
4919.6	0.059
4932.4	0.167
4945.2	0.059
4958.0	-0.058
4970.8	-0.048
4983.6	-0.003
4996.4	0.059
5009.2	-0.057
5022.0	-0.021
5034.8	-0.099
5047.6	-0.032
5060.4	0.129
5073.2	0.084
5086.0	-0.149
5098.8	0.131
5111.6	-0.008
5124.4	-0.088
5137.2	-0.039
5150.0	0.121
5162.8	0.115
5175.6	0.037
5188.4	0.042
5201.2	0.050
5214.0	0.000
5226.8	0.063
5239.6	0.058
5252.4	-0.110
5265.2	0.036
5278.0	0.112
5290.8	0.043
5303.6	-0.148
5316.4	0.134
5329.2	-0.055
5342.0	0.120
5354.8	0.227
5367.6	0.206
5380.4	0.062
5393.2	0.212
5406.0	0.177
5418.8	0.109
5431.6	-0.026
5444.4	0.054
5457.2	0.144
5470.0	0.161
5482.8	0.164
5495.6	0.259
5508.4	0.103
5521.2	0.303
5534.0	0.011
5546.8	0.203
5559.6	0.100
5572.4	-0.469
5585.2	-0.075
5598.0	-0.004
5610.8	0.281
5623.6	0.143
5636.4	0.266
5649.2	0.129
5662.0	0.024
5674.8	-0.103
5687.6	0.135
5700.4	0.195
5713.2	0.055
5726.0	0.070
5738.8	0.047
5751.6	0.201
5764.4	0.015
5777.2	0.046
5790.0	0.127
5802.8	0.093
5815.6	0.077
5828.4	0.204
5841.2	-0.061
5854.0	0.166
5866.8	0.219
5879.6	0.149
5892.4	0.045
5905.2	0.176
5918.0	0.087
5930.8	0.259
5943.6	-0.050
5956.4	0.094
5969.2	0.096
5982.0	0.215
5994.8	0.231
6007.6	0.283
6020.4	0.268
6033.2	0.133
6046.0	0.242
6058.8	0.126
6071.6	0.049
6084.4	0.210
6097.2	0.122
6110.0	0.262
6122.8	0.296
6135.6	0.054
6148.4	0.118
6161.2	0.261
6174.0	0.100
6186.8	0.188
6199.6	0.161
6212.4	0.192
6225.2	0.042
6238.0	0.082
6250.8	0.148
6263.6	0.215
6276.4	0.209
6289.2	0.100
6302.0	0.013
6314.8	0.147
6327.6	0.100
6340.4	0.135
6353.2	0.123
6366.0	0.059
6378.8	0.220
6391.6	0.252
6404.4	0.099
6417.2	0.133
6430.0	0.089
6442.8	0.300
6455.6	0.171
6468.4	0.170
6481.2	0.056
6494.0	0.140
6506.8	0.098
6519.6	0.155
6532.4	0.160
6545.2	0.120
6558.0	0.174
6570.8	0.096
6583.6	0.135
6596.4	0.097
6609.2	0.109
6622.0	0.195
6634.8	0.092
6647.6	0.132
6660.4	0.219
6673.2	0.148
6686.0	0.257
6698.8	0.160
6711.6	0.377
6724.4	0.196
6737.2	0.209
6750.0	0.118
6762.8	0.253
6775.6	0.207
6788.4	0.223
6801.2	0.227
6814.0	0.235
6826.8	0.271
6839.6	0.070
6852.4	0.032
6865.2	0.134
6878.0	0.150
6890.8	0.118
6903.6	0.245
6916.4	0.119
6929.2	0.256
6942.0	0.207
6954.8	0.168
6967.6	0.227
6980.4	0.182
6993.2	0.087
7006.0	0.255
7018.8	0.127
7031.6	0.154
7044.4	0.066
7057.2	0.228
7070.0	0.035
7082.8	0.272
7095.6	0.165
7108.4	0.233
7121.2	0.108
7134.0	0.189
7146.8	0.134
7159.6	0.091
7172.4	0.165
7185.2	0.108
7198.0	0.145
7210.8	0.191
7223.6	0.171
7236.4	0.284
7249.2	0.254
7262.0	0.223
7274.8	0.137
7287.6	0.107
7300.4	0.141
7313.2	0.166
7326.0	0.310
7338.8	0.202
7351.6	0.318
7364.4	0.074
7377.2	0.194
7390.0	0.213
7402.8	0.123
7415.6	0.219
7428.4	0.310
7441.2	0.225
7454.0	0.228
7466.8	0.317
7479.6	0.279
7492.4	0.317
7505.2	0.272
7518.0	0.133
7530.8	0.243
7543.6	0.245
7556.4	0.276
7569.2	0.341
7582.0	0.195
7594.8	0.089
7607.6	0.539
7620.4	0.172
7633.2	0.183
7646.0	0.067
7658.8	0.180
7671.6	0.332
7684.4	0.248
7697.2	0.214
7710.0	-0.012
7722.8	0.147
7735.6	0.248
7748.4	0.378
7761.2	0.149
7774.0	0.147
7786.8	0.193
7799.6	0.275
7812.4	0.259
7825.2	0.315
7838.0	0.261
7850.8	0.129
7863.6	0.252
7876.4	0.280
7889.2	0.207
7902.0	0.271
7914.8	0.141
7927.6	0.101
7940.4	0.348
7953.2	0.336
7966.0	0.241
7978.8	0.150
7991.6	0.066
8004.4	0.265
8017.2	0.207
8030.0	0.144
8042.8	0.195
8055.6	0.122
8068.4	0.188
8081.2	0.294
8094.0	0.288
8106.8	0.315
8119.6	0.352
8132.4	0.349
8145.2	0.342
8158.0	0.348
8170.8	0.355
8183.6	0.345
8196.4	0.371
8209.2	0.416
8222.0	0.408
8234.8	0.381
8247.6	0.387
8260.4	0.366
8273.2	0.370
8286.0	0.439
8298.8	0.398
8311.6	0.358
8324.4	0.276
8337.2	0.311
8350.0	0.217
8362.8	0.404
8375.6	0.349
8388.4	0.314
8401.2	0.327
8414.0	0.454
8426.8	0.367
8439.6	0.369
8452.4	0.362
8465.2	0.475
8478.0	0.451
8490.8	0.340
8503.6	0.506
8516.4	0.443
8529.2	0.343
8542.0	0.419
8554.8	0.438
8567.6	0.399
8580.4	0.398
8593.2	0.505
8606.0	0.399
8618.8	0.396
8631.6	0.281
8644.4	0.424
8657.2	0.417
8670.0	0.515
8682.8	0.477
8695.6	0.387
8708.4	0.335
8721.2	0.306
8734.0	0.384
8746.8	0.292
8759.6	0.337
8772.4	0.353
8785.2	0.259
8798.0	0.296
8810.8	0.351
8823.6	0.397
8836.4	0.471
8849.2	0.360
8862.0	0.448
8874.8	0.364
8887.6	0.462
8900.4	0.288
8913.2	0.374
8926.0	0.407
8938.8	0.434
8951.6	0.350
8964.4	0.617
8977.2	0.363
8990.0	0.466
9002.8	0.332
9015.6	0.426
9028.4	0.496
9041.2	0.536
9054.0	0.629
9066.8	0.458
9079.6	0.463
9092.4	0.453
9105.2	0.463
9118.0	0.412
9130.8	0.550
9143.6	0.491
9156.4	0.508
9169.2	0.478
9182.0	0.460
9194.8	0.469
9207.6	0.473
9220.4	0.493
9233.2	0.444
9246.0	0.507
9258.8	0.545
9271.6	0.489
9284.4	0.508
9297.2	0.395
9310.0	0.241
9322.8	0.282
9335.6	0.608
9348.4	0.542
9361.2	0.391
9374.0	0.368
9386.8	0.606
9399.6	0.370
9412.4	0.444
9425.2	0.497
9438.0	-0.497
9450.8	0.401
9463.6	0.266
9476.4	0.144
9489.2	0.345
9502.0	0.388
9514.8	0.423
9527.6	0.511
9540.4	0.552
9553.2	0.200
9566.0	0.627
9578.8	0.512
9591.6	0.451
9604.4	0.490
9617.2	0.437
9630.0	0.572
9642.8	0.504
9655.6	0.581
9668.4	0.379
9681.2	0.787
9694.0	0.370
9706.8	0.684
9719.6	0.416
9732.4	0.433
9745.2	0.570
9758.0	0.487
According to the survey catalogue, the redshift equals 1.03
